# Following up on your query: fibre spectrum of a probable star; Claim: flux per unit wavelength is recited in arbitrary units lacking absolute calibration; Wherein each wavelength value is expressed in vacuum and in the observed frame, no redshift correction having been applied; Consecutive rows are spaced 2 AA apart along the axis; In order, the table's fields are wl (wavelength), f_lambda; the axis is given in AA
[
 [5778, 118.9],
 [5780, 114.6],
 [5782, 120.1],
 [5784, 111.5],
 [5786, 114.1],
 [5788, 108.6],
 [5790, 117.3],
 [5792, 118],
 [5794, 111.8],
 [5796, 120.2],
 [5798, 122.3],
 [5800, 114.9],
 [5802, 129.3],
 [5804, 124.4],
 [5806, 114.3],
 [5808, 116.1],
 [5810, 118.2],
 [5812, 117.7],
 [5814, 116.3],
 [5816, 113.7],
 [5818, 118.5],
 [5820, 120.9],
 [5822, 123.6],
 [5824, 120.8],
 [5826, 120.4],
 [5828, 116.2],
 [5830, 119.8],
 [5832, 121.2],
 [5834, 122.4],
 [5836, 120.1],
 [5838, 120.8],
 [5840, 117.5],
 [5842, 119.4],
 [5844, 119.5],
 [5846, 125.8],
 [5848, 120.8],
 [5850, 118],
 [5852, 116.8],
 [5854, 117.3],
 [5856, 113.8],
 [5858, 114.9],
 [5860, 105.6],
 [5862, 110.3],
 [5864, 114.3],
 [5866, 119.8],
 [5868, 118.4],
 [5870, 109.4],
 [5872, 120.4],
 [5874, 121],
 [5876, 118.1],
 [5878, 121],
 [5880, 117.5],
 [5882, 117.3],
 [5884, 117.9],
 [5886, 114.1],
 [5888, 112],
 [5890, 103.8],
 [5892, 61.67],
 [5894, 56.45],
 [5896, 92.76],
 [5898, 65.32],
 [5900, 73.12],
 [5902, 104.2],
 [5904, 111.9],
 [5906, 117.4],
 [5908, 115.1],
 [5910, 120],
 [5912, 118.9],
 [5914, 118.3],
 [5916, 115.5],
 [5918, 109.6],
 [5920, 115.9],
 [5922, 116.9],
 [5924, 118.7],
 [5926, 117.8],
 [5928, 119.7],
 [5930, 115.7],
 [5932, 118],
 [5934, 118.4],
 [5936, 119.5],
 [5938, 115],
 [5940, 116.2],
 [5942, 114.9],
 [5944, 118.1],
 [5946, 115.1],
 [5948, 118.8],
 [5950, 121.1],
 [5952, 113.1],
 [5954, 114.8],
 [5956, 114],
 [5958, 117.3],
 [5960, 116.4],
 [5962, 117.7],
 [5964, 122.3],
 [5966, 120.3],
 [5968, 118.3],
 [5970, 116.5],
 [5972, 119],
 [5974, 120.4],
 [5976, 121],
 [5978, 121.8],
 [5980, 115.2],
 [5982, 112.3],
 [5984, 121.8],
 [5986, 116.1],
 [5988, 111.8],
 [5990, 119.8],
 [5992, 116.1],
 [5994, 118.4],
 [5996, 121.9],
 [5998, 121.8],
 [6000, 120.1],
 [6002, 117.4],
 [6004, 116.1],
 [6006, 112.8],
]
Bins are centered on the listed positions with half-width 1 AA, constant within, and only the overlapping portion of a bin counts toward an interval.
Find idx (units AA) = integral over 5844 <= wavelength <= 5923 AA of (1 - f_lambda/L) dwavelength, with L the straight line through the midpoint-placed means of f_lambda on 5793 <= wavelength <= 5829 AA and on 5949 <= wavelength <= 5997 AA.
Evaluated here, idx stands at 5.7 AA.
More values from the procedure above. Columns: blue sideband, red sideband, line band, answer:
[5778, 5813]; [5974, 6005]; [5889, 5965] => 5.1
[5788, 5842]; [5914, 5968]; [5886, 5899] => 3.7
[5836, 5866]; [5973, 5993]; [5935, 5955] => 0.1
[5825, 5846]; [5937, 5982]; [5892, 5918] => 4.2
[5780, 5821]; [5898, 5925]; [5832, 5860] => -1.0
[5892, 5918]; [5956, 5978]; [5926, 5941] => -1.3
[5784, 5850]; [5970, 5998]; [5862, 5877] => 0.2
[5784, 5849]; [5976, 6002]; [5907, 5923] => 0.3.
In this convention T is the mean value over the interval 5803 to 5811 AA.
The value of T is 118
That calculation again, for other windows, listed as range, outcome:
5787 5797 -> 115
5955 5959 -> 116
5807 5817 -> 116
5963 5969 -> 120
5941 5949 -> 117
